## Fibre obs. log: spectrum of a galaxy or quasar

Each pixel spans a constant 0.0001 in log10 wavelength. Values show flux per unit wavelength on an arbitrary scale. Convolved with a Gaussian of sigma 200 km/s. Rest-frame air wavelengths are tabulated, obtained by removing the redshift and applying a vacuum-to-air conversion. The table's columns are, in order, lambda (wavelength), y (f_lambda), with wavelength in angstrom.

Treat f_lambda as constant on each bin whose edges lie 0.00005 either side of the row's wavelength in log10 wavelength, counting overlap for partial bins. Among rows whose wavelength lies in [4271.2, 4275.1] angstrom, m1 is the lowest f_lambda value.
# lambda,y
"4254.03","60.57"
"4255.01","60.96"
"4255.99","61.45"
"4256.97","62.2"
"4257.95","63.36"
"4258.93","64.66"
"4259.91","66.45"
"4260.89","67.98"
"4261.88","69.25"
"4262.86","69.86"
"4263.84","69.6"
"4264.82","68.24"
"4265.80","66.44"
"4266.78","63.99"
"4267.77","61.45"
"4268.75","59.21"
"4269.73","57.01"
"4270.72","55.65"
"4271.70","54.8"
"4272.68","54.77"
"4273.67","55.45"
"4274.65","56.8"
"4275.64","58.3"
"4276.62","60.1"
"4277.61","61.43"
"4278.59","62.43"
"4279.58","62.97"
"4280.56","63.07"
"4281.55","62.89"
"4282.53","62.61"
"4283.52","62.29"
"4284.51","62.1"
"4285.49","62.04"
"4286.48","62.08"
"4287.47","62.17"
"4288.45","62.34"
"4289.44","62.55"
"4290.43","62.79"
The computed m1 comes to 54.77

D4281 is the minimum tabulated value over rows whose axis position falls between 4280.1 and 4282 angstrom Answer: 62.89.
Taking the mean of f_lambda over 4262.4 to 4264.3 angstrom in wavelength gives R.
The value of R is 69.8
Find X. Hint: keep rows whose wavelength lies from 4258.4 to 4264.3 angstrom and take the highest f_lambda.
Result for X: 69.86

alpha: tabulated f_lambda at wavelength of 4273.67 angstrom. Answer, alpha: 55.45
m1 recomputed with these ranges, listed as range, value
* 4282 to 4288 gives 62.04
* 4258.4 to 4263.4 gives 64.66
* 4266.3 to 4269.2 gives 59.21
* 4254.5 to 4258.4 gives 60.96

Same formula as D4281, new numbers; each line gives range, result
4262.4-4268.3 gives 61.45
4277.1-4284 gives 61.43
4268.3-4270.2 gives 57.01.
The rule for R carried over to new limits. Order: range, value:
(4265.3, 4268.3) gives 63.9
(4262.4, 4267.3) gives 67.6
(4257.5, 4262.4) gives 66.3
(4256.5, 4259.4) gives 63.4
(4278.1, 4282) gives 62.8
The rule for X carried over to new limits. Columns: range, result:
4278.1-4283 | 63.07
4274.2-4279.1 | 62.43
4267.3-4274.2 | 61.45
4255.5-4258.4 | 63.36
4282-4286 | 62.61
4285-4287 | 62.08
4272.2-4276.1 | 58.3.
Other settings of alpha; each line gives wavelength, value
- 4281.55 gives 62.89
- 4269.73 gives 57.01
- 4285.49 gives 62.04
